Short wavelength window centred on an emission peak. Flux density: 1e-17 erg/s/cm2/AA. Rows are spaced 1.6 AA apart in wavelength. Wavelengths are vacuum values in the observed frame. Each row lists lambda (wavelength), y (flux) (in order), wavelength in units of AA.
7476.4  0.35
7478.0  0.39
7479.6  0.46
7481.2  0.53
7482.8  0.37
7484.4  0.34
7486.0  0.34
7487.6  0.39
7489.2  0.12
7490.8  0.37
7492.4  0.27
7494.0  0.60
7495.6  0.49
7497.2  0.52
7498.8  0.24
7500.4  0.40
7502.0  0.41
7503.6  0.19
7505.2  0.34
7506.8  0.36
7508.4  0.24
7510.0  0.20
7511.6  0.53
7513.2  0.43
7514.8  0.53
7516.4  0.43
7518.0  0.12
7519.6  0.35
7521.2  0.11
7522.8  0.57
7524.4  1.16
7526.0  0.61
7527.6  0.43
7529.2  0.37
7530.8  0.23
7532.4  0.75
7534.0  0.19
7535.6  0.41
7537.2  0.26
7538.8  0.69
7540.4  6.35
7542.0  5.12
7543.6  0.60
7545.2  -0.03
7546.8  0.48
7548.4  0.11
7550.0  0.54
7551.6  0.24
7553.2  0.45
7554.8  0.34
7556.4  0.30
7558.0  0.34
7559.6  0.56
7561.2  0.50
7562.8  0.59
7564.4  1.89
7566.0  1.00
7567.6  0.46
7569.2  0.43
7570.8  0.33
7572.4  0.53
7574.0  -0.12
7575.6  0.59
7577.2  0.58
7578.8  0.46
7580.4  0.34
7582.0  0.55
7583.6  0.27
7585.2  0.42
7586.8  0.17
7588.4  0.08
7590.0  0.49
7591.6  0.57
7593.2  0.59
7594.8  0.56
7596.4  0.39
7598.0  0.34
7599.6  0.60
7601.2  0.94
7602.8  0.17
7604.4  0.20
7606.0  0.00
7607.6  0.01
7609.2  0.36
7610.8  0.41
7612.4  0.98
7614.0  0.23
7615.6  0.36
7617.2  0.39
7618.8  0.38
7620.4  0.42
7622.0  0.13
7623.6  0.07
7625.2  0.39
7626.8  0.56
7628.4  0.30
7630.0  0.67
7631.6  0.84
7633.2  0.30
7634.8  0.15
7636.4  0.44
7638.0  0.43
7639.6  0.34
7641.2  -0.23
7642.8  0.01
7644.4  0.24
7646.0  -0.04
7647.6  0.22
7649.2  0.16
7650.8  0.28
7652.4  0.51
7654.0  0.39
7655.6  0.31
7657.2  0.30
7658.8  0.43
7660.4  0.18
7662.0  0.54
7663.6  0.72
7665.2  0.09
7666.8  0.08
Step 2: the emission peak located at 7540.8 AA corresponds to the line Halpha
